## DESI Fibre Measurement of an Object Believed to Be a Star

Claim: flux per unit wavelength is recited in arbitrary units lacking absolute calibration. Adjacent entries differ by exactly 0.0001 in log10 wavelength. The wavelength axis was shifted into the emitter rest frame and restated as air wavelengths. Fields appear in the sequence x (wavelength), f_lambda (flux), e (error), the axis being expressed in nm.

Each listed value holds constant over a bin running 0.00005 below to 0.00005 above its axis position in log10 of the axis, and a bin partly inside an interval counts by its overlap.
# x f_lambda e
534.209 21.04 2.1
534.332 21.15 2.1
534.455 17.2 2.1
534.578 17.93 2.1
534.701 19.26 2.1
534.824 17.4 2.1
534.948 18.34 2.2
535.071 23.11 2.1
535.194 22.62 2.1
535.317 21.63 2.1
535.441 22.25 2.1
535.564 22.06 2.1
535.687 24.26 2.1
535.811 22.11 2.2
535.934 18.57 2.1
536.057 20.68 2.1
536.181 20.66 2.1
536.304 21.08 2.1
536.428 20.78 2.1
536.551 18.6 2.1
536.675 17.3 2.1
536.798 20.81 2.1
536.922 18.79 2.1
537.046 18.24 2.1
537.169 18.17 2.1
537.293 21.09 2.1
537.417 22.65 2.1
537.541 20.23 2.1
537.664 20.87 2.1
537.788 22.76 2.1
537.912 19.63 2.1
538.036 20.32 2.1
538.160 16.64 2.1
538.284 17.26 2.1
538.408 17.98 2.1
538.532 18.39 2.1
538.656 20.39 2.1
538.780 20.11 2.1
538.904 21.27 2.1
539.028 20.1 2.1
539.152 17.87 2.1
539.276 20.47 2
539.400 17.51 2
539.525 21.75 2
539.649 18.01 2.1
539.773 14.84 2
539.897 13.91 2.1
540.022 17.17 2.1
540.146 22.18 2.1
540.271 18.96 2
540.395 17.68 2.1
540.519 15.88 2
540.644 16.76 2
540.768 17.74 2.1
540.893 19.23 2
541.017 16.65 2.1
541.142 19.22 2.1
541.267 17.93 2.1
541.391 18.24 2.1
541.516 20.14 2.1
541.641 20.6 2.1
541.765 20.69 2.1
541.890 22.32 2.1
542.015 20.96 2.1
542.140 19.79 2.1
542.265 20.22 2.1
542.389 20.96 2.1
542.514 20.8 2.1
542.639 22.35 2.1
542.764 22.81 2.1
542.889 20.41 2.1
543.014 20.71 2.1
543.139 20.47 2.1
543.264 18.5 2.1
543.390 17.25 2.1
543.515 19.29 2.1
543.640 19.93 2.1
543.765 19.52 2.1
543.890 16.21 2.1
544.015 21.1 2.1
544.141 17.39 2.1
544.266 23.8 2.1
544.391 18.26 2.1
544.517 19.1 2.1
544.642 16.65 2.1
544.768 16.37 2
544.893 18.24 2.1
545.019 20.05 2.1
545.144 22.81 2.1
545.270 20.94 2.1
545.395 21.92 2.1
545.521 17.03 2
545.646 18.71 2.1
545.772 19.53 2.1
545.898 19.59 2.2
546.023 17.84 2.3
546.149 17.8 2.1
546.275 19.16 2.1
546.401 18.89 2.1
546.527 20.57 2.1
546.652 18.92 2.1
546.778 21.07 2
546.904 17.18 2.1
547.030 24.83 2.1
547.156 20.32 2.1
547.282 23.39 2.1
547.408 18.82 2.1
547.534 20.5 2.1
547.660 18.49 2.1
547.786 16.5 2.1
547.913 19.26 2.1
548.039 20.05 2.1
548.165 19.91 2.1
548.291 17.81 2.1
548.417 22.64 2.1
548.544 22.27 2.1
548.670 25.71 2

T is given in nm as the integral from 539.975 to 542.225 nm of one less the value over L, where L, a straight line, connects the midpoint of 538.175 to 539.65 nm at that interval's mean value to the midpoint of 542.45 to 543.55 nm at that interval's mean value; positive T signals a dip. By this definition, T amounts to 0.09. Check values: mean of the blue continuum 19.2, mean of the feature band 19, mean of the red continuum 20.3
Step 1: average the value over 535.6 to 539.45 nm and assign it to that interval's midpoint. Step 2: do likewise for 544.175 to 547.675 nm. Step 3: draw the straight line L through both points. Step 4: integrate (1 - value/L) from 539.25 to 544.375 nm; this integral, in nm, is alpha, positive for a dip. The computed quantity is 0.133 nm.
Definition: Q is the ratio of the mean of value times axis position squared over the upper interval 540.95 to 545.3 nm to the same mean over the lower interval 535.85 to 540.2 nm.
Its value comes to 1.04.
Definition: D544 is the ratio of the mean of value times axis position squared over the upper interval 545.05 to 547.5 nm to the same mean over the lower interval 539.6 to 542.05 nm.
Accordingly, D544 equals 1.11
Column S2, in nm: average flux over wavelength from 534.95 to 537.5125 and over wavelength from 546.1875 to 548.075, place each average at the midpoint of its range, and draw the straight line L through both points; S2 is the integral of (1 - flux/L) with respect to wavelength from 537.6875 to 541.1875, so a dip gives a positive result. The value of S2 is 0.31 nm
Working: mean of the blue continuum 20.7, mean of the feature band 18.6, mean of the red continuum 19.8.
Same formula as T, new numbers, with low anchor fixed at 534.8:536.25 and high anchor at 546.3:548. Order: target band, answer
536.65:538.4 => 0.11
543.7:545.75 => 0.09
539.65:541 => 0.21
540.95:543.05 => 0.02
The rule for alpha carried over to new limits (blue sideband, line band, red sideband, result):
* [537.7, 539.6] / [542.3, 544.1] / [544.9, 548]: -0.03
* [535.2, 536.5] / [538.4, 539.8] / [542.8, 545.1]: 0.09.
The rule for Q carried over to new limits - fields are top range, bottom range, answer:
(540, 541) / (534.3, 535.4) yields 0.94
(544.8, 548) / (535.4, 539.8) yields 1.02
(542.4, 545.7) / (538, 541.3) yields 1.09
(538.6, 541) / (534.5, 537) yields 0.92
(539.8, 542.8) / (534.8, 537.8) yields 0.95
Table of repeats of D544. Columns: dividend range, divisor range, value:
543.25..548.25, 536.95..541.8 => 1.05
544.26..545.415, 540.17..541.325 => 1.11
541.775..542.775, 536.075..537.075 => 1.10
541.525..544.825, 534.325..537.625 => 1.01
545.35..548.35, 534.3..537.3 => 1.01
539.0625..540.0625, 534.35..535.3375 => 0.92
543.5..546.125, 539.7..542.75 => 1.02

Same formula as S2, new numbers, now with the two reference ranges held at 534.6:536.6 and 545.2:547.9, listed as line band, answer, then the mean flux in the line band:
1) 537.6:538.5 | 0.053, 19.3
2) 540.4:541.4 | 0.126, 17.7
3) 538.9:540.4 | 0.135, 18.5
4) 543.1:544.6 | 0.055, 19.2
